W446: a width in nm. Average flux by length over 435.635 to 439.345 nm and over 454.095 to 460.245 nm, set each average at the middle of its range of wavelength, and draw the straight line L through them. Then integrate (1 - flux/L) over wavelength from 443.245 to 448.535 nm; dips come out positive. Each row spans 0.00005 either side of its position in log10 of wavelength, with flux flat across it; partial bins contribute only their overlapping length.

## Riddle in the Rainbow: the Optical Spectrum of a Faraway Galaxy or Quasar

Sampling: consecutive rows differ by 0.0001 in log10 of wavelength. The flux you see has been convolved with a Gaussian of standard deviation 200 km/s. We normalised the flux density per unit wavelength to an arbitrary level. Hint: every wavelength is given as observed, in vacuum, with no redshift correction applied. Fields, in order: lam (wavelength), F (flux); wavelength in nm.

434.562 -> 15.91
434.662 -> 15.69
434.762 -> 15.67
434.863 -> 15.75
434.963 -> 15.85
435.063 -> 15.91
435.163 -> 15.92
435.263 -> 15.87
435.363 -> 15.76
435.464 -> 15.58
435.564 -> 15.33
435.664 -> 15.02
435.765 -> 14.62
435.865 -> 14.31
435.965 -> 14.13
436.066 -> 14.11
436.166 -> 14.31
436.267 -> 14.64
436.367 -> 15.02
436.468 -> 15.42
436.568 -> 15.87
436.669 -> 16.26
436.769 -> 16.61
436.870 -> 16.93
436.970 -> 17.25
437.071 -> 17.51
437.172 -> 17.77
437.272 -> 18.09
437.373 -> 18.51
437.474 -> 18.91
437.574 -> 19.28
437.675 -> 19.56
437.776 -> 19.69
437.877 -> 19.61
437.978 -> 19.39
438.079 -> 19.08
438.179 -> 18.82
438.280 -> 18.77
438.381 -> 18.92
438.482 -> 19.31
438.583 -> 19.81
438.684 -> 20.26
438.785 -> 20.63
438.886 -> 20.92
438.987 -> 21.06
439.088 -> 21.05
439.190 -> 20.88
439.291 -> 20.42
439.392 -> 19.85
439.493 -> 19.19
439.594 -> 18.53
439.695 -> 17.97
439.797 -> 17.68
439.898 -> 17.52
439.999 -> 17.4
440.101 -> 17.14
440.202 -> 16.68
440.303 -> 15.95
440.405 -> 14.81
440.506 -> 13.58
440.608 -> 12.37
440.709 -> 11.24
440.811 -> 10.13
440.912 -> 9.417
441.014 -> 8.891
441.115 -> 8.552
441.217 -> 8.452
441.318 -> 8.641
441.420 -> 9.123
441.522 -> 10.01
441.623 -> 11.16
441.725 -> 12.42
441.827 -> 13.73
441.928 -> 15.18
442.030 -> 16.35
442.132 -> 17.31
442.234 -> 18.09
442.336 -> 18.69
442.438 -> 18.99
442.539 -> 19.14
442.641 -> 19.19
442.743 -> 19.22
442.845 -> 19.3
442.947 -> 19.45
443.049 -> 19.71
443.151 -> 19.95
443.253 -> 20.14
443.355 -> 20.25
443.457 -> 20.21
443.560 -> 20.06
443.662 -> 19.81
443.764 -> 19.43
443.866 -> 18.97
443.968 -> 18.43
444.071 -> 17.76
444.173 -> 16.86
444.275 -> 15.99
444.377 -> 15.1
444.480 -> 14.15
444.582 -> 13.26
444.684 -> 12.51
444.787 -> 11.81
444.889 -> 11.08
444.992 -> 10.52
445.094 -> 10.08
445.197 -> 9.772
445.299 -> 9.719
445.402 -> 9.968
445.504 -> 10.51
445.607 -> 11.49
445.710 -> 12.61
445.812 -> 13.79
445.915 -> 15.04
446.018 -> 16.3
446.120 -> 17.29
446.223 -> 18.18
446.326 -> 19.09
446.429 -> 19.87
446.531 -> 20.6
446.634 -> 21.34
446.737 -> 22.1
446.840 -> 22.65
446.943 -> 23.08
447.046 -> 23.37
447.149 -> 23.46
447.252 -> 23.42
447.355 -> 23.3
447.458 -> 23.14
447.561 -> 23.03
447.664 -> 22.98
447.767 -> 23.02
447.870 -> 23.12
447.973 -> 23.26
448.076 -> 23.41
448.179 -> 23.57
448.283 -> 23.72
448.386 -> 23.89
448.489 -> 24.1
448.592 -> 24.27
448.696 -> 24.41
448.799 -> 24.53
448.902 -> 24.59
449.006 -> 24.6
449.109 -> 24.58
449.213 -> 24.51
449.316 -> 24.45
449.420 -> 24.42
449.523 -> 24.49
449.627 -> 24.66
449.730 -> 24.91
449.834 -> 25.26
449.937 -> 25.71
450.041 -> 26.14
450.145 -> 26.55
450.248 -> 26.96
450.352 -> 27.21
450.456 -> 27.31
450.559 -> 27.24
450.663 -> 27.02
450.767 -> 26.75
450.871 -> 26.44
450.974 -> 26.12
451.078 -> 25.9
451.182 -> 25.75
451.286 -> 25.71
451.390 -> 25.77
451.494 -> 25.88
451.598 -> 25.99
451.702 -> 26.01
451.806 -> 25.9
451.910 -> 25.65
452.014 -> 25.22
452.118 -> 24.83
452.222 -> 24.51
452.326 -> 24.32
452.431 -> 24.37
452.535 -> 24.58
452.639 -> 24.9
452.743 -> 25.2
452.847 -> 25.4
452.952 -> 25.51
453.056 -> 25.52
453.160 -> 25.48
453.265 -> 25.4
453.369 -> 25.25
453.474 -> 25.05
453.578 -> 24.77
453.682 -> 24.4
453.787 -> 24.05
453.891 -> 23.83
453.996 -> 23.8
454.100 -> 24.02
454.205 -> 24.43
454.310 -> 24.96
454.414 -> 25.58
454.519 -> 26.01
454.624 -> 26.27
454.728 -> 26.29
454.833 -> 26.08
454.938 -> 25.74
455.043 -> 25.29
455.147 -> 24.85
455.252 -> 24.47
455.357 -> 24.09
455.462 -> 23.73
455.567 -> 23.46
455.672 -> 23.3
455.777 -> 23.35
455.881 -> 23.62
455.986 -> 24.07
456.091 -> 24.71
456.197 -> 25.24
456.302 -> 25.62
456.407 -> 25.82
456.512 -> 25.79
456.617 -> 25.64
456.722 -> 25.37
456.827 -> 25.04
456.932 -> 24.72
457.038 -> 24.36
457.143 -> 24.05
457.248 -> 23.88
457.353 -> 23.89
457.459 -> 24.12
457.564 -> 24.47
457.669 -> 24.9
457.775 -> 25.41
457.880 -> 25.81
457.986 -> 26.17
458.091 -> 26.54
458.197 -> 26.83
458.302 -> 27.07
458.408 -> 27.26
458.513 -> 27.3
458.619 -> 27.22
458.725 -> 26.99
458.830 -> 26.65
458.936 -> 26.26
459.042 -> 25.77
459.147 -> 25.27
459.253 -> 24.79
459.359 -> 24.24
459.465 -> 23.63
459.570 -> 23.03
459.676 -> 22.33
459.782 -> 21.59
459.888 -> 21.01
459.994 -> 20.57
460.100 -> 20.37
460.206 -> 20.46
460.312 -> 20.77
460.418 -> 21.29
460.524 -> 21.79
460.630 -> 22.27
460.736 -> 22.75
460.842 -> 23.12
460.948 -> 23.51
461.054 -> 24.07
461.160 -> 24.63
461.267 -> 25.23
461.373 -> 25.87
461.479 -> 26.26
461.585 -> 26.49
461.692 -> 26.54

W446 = 0.67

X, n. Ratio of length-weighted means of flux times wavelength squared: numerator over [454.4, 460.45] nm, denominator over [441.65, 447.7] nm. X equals 1.50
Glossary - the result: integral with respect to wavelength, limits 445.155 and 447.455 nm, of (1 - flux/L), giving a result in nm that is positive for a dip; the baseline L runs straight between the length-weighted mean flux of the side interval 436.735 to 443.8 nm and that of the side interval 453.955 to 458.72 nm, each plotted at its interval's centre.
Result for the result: 0.28 nm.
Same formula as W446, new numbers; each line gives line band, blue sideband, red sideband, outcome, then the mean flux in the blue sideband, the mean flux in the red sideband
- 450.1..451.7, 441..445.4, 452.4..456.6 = -0.339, 15.3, 24.9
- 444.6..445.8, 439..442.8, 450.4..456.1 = 0.491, 15.3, 25.2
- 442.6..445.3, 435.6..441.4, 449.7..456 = 0.446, 16.6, 25.3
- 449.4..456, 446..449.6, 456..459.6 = -0.325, 22.8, 25.4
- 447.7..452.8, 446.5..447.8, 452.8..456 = -0.326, 22.8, 24.8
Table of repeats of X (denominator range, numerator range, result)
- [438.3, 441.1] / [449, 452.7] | 1.58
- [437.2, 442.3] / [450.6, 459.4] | 1.65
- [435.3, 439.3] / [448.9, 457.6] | 1.52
